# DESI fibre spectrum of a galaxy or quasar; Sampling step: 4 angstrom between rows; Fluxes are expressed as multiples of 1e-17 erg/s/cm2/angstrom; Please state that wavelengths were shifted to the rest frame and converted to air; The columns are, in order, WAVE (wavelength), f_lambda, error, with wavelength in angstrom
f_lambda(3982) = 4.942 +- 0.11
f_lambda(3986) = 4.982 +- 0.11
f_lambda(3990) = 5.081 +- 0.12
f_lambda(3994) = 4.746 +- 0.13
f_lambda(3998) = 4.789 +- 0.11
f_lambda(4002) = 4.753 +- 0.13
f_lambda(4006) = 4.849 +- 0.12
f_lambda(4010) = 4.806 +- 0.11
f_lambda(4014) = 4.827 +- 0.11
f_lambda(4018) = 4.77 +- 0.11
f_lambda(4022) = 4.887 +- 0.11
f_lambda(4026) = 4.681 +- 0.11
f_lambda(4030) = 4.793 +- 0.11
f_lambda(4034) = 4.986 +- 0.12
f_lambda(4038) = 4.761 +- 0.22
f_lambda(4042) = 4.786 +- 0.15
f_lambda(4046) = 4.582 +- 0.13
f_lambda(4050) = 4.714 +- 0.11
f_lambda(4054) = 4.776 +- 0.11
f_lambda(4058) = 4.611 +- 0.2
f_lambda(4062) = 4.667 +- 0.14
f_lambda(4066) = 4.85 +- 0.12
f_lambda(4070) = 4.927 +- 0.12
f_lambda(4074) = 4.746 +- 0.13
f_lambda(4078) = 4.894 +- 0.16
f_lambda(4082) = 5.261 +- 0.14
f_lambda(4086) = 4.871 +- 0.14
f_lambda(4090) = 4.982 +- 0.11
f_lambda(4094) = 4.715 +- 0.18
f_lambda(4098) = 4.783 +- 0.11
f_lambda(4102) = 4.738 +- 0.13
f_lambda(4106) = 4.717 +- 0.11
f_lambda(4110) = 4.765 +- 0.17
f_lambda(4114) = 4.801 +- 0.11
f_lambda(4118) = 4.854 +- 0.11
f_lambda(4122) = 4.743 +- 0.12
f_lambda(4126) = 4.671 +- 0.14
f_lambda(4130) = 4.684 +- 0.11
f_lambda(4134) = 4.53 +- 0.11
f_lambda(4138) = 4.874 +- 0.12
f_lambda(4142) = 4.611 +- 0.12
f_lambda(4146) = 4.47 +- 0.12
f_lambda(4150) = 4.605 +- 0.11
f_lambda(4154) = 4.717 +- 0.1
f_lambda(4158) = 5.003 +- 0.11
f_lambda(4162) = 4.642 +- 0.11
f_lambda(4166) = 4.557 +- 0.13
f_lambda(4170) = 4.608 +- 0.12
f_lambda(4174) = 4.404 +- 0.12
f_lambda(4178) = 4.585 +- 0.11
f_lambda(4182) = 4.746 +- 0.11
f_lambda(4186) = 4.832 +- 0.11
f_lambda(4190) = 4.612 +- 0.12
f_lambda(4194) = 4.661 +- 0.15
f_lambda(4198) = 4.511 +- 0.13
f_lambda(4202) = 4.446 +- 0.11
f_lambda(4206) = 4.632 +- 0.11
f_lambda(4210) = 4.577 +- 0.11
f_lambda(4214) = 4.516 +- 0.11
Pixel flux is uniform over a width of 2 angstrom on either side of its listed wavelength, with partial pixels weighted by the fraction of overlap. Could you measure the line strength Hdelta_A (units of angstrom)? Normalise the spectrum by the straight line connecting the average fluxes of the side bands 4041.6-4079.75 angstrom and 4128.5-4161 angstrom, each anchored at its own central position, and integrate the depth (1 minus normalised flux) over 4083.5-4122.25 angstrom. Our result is -0.7 angstrom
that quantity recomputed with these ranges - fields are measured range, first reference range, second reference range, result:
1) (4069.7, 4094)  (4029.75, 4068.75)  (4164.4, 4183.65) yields -1.1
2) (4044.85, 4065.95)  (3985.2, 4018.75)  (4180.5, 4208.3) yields 0.4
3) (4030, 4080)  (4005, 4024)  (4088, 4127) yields 0.3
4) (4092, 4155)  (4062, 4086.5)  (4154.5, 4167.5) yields 1.4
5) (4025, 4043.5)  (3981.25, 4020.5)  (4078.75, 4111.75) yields 0.2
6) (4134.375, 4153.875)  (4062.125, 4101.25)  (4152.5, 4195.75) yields 0.4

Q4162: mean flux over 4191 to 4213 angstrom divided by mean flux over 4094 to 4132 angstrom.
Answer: 0.96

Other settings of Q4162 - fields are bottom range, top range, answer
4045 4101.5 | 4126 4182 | 0.96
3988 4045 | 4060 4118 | 1.00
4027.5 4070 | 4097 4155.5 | 0.99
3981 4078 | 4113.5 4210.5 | 0.97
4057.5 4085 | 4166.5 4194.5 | 0.95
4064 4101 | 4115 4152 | 0.96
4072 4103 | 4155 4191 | 0.96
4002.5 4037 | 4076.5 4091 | 1.04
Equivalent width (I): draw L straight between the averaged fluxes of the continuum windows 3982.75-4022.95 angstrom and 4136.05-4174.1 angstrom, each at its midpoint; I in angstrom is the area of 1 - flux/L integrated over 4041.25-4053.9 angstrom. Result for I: 0.26 angstrom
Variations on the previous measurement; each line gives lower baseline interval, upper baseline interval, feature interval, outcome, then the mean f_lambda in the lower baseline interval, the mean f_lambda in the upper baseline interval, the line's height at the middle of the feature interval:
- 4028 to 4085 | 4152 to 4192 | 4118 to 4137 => 0.14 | 4.81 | 4.67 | 4.73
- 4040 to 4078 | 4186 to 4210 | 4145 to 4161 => -0.23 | 4.75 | 4.59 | 4.64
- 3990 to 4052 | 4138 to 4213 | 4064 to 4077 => -0.29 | 4.79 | 4.63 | 4.74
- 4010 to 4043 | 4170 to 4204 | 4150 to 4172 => -0.29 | 4.81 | 4.6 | 4.63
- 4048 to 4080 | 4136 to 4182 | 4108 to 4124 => -0.29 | 4.77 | 4.65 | 4.7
